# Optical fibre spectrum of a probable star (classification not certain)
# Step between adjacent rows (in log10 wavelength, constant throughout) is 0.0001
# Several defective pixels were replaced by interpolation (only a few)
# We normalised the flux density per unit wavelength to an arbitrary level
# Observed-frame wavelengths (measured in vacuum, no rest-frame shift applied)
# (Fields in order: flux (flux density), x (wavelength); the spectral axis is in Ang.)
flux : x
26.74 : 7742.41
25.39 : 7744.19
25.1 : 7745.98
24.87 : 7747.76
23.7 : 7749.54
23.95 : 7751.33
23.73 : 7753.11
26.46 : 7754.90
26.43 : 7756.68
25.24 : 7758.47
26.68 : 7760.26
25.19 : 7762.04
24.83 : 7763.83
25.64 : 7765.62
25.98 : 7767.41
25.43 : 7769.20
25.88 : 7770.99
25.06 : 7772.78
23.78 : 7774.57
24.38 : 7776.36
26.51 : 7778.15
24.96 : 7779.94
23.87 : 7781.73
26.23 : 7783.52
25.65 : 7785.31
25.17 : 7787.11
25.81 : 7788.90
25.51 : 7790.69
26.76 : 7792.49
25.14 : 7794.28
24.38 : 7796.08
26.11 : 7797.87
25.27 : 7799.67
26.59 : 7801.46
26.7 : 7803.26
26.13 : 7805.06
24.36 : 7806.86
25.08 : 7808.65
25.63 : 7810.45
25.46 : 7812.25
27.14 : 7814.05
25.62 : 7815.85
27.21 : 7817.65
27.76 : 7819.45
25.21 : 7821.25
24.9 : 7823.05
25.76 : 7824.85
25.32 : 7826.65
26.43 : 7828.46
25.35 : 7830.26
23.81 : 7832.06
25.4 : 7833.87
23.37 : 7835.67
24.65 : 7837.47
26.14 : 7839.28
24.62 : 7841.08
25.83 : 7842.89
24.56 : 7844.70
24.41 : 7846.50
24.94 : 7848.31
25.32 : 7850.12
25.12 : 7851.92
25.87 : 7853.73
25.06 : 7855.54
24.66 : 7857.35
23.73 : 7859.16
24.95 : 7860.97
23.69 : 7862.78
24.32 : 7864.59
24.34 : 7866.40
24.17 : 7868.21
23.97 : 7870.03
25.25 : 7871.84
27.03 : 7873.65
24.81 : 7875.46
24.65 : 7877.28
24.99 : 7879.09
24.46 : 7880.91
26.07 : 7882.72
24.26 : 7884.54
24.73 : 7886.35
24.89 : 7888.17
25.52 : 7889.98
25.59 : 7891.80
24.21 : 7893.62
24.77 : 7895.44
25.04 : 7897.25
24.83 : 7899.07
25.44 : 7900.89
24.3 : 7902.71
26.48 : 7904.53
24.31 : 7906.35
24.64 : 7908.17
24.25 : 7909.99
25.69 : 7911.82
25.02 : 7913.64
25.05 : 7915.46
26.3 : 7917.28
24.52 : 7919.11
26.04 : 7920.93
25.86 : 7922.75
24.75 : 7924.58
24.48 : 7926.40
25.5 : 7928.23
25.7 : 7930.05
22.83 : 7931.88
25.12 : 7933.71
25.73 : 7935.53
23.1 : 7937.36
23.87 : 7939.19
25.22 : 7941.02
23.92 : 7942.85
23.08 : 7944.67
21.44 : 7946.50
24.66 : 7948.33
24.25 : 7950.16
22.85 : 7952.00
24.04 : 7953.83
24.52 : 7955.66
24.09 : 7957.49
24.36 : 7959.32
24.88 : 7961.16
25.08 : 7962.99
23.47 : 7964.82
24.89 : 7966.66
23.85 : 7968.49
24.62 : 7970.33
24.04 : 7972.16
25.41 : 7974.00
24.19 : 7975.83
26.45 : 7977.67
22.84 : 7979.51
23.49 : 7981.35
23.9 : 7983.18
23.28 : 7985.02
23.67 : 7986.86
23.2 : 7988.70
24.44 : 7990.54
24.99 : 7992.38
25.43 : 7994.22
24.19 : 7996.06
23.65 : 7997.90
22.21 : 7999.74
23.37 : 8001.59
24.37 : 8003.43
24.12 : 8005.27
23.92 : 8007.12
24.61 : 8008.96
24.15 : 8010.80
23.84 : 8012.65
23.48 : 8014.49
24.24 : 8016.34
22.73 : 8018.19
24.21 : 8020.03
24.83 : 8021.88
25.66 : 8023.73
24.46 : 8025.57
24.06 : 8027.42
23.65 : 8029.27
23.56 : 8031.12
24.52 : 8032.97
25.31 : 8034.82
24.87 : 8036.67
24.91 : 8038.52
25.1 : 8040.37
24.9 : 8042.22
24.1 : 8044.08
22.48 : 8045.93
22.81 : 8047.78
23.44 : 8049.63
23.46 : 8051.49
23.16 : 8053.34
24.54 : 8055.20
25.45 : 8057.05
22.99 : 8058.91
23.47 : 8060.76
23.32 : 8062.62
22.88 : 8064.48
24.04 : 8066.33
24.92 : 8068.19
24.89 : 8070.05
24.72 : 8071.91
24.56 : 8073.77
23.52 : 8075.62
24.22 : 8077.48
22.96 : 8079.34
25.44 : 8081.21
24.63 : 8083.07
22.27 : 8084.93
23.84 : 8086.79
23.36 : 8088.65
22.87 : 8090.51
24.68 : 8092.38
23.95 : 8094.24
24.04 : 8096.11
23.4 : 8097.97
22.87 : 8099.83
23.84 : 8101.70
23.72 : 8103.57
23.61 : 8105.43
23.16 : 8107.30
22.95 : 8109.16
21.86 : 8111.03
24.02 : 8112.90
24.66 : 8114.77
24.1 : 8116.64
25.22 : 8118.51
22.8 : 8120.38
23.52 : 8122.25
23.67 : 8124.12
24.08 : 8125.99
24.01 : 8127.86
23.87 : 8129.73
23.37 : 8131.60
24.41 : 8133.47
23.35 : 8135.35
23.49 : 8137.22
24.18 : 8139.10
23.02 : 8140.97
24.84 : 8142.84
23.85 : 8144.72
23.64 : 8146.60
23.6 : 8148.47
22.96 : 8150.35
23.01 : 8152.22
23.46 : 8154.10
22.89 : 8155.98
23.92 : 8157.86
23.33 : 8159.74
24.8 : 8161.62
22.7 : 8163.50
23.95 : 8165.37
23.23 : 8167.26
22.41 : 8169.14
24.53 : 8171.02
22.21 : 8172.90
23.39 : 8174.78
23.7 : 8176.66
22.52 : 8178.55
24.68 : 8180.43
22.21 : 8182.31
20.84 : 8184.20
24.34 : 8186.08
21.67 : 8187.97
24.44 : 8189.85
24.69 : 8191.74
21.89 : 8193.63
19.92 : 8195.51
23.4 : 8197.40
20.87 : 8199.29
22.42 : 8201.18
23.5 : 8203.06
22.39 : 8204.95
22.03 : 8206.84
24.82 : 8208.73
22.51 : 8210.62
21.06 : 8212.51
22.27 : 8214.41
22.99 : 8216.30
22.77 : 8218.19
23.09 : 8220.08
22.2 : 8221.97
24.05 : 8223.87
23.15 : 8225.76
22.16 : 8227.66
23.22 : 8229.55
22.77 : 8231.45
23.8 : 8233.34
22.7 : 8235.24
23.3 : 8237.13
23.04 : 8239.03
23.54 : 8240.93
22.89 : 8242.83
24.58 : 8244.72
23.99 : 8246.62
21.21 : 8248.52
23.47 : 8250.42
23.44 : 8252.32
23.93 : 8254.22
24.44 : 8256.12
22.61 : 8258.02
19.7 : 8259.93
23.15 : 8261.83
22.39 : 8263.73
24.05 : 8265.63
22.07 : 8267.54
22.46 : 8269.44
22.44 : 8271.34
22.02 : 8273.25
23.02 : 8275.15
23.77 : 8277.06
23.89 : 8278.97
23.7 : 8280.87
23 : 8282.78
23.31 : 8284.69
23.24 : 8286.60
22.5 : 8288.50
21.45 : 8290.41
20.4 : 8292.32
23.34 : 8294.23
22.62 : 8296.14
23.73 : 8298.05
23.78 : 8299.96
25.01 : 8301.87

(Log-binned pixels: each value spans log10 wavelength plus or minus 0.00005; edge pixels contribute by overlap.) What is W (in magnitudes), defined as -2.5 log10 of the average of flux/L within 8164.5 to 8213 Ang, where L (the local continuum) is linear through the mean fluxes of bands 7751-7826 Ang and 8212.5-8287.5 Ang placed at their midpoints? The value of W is 0.02 mag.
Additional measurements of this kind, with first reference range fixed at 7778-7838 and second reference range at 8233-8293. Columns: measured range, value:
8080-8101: 0.008 mag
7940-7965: 0.032 mag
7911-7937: -0.011 mag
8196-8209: 0.033 mag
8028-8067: 0.010 mag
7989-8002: 0.020 mag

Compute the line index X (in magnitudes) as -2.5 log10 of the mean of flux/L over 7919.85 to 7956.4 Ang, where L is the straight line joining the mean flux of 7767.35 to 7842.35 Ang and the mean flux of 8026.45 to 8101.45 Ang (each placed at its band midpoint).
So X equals 0.02 mag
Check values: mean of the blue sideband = 25.5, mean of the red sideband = 24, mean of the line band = 24.3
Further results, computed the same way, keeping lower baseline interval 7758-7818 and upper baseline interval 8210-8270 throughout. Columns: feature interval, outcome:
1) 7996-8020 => 0.02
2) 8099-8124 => 0.00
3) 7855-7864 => 0.03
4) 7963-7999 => 0.01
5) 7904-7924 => -0.02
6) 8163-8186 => 0.01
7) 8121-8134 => -0.01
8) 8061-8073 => -0.01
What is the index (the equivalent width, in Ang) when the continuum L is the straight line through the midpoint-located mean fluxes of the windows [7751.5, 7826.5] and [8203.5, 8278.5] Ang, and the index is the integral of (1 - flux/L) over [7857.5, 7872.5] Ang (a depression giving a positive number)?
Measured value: 0.5 Ang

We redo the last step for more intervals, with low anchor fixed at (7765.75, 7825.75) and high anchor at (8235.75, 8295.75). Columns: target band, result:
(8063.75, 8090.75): 0.0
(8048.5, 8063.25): 0.2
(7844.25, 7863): 0.4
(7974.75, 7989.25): 0.4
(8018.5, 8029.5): -0.1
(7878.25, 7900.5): 0.1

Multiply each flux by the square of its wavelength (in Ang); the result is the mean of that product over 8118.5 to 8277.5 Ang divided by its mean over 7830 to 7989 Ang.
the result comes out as 1.0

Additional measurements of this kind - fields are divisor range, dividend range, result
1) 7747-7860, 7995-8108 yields 1.01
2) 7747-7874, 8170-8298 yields 1.01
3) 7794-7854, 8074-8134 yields 1.00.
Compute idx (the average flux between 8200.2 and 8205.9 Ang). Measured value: 22.8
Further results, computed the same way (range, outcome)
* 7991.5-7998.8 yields 24.6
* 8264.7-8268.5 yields 23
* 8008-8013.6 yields 24.2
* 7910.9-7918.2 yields 25.5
